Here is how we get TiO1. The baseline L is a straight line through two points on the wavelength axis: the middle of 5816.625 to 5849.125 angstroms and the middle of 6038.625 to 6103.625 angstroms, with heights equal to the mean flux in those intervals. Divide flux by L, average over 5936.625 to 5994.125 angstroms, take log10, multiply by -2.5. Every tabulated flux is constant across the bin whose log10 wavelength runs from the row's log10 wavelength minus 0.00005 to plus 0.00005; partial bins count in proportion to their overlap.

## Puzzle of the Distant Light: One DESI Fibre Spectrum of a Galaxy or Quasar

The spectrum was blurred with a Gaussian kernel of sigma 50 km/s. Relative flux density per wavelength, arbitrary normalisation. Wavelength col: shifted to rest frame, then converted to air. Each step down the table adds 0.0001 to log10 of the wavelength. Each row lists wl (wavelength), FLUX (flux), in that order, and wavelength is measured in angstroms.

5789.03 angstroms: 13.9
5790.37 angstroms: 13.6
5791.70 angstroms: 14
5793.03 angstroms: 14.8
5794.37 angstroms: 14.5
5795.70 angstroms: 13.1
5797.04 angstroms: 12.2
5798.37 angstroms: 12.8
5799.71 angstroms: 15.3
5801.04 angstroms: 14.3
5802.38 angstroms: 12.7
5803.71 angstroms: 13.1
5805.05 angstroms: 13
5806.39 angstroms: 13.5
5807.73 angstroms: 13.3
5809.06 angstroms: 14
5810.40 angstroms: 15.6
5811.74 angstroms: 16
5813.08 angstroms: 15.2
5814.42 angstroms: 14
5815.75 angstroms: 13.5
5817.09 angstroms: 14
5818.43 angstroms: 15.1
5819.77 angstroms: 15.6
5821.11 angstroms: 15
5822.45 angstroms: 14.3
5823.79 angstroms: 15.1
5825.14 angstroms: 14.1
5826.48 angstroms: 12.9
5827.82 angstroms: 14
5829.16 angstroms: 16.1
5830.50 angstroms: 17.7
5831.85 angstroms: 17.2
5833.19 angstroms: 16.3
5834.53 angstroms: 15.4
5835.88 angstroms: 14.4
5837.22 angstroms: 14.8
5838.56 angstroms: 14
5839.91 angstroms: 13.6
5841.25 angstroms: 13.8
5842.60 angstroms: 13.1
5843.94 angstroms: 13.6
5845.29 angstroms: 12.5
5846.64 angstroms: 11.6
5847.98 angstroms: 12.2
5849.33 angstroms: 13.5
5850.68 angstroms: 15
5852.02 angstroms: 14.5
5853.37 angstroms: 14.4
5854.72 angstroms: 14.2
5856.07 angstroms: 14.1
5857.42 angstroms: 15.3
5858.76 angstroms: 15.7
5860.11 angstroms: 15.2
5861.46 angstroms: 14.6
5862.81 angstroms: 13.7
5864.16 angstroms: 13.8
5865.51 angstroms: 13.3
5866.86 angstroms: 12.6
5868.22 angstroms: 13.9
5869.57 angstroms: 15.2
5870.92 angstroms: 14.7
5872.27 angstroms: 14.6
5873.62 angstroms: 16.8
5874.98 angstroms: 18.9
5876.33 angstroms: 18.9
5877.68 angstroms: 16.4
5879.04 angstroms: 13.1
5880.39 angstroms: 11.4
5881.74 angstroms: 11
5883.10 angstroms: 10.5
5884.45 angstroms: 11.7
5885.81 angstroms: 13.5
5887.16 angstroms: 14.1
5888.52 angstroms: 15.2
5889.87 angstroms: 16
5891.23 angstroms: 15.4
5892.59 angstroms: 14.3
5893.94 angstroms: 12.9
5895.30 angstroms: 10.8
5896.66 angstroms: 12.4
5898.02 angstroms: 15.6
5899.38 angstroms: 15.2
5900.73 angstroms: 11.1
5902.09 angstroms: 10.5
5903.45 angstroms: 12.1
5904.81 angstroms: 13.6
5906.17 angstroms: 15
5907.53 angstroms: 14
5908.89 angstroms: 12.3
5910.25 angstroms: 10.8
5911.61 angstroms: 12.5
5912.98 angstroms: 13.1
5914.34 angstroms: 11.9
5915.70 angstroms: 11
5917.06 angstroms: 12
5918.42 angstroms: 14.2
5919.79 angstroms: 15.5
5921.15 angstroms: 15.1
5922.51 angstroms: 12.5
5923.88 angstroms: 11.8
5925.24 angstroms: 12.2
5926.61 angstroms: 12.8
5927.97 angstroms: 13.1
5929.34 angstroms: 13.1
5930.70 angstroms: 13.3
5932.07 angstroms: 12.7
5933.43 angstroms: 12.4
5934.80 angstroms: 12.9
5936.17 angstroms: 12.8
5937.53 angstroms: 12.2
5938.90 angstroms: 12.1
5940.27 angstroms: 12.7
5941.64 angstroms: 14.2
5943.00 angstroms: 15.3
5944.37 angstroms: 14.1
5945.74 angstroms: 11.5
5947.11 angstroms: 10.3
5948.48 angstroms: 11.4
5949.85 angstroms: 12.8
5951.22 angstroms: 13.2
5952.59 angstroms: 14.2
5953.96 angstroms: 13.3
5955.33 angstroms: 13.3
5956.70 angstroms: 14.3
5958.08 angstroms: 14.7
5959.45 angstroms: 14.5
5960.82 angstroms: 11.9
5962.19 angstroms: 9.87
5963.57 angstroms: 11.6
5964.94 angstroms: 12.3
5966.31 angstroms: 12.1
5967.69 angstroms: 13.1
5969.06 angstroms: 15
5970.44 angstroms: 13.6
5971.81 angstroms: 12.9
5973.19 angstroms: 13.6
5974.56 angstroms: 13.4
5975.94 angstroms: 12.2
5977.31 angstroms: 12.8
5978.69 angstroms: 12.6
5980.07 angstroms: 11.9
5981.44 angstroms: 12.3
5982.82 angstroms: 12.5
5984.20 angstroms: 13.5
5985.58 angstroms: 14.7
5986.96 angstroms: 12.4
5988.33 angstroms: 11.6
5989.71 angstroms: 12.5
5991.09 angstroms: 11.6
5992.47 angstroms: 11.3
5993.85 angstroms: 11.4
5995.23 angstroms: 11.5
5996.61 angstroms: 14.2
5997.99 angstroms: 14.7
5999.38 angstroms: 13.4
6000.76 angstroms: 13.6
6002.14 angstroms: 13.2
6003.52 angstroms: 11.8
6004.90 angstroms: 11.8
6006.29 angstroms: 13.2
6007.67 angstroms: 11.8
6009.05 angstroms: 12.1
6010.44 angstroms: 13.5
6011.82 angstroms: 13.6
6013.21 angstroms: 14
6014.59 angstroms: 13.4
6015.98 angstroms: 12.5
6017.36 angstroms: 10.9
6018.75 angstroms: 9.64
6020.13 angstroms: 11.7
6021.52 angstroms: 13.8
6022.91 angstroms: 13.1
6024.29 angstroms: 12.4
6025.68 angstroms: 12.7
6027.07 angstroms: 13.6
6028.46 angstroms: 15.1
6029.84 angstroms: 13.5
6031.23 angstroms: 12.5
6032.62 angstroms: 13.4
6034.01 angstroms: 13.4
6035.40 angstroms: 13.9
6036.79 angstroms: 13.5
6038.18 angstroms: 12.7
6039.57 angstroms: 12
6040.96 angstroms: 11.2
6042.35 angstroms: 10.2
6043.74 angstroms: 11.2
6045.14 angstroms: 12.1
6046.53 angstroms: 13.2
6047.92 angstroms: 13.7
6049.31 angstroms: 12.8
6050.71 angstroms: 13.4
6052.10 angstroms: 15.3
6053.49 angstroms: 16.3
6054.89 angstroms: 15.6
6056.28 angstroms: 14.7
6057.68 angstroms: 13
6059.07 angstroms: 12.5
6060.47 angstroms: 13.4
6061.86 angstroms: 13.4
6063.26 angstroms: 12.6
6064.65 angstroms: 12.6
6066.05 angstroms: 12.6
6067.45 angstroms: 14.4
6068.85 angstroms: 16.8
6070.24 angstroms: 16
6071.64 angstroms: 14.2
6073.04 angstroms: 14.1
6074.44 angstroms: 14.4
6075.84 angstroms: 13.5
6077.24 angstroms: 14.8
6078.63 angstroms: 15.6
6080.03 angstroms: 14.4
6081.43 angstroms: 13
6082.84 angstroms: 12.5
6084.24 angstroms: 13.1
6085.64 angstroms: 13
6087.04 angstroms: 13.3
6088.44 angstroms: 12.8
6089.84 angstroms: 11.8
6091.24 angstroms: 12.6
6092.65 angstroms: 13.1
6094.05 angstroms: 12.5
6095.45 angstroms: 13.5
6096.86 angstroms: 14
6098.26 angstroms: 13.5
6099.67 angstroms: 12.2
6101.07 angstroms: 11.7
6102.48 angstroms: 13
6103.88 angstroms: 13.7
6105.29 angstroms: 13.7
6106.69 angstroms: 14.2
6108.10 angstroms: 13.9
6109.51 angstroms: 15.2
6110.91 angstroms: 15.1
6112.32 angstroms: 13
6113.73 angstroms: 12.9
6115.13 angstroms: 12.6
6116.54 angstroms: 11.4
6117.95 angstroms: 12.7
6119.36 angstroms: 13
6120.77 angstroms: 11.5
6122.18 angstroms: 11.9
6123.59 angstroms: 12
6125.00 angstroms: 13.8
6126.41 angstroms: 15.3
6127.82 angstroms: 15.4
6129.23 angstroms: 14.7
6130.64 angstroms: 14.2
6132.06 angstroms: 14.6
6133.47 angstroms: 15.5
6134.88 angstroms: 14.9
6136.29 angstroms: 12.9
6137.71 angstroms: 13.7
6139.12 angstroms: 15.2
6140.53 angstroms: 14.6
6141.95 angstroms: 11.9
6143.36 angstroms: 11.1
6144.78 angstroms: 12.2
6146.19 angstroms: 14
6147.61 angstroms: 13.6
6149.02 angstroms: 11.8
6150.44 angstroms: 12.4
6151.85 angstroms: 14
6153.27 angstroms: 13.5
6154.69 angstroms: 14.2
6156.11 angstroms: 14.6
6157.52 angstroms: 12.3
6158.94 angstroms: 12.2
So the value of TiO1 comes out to 0.086 mag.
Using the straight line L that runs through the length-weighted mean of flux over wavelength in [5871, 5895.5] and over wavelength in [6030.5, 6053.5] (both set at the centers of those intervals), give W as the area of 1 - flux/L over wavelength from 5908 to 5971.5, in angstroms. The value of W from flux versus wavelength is 4.2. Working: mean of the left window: 14.3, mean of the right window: 12.9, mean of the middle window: 12.9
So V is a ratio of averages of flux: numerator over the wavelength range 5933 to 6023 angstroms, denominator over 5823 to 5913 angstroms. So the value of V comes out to 0.9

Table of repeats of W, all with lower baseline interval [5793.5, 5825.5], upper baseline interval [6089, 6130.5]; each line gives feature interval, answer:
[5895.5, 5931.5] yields 2.4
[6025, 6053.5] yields 0.9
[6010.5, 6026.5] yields 1.1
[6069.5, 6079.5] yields -1.0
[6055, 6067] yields 0.1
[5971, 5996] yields 2.1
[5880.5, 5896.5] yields 0.9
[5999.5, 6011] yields 0.8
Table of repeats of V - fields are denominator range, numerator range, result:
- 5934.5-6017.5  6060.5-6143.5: 1.06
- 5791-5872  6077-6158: 0.94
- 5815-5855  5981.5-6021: 0.87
